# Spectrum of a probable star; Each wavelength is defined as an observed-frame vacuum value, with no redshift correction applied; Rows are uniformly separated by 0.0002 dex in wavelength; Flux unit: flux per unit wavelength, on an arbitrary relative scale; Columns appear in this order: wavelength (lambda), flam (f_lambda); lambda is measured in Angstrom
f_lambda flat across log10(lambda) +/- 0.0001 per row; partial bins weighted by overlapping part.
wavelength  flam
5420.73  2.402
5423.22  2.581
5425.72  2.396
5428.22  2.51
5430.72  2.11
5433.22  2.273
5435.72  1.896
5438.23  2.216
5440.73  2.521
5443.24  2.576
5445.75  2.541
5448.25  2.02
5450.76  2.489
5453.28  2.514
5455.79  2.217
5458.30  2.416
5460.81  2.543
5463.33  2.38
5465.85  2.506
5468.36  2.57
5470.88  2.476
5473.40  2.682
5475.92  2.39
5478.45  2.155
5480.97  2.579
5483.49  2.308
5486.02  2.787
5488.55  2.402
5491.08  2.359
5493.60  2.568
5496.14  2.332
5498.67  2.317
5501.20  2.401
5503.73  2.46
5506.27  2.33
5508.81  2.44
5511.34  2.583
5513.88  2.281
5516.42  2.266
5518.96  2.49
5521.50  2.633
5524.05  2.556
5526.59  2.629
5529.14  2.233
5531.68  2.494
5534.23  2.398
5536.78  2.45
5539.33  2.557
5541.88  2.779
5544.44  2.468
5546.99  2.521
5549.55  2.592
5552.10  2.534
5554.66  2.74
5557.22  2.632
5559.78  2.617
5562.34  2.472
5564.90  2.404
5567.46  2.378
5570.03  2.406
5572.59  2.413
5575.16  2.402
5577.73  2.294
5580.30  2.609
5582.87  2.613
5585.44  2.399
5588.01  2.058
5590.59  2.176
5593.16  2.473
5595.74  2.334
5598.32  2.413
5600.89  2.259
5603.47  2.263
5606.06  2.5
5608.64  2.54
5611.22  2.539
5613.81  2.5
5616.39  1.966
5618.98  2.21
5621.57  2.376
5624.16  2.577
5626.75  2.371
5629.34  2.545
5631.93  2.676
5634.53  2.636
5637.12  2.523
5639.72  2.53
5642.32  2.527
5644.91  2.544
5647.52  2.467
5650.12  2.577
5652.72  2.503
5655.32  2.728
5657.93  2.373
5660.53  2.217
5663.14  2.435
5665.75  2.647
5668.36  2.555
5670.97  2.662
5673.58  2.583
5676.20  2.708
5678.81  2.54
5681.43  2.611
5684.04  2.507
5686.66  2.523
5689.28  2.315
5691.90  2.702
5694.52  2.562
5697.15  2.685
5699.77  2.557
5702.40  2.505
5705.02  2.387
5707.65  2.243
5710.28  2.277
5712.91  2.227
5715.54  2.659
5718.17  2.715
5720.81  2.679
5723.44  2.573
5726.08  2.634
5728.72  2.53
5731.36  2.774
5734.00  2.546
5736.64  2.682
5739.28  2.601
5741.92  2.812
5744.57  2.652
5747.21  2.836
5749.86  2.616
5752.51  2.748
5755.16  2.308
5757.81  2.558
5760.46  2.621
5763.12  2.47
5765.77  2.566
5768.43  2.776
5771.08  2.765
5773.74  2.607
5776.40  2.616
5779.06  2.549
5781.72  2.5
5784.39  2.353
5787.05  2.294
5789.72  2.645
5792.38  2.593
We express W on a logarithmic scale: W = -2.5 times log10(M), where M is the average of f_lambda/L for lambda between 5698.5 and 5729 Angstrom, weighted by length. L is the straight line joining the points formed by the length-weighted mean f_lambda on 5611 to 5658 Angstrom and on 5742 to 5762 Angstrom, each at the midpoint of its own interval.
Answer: 0.04 mag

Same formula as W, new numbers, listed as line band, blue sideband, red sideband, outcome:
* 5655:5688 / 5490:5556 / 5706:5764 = 0.00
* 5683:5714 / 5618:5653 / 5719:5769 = 0.05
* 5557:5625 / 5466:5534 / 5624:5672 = 0.05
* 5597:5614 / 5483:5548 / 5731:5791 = 0.04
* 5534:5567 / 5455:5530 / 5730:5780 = -0.03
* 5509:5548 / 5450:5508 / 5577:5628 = -0.03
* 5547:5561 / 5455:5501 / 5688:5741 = -0.06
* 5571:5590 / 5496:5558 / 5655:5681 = 0.05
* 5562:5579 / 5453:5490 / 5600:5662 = 0.03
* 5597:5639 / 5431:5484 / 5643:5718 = 0.02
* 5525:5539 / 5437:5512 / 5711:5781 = 0.01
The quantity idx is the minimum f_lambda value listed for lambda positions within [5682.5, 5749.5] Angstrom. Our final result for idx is 2.227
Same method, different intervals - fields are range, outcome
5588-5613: 2.058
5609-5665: 1.966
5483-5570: 2.233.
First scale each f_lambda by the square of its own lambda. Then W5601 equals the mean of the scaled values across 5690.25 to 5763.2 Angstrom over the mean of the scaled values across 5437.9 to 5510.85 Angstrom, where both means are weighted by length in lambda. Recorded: 1.2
